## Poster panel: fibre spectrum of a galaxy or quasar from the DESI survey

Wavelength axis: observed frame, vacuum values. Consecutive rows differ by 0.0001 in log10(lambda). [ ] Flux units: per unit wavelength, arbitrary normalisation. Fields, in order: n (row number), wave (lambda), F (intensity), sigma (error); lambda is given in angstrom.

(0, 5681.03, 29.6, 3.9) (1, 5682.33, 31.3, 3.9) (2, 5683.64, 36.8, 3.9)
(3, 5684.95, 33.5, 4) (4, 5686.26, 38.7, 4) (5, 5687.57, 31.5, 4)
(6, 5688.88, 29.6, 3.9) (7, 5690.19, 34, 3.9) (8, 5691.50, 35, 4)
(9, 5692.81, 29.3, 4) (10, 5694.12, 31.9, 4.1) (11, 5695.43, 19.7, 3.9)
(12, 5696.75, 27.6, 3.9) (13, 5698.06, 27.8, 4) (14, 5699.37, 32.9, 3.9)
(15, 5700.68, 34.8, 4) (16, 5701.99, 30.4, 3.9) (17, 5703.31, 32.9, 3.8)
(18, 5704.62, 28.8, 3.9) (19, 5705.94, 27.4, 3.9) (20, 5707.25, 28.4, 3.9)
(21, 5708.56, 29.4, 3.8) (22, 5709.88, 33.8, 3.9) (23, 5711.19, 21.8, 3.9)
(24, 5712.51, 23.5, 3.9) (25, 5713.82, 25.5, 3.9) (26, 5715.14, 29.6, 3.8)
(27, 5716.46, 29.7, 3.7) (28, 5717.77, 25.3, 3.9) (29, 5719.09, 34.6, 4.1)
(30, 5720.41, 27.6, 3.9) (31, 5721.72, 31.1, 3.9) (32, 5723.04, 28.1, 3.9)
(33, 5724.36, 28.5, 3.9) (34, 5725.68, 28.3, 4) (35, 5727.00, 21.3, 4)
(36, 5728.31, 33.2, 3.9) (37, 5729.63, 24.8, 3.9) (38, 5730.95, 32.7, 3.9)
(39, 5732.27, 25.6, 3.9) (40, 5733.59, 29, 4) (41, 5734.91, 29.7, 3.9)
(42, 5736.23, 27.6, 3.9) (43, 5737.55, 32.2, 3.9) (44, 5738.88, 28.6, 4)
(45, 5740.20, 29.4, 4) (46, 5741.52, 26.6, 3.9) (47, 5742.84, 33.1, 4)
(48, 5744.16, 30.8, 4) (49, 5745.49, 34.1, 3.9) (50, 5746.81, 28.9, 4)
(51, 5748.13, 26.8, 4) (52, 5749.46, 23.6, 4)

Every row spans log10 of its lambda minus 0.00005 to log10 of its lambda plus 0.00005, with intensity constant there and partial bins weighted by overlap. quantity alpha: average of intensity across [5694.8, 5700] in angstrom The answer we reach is 27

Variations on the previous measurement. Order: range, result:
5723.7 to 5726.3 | 28.4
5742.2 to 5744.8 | 32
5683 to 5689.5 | 34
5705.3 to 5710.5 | 29.7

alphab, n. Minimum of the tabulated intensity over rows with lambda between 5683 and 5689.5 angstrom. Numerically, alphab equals 29.6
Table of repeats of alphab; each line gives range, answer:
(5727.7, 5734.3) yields 24.8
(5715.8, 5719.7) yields 25.3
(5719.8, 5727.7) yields 21.3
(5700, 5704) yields 30.4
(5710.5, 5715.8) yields 21.8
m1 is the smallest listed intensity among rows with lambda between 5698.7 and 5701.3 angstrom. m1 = 32.9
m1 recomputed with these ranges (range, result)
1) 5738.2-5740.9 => 28.6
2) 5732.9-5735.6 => 29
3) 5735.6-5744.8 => 26.6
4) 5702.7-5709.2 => 27.4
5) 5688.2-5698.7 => 19.7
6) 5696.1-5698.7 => 27.6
